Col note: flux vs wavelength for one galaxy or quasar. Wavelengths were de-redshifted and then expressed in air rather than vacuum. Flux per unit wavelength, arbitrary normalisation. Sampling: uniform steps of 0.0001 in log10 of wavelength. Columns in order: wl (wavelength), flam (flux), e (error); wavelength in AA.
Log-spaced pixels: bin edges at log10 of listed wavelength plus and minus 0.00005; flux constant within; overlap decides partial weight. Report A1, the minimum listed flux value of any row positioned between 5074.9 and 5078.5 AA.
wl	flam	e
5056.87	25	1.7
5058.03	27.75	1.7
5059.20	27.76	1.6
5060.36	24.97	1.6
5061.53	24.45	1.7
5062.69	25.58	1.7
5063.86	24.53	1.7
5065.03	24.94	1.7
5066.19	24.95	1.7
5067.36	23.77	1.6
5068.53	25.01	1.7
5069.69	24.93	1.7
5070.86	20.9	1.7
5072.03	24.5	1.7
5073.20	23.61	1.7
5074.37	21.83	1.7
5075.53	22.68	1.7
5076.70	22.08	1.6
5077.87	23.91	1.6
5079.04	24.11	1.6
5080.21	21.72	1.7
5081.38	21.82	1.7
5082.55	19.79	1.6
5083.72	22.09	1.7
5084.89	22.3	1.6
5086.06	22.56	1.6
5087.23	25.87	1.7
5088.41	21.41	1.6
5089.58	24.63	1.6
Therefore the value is 22.08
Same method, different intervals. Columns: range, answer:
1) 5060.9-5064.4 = 24.45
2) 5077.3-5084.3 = 19.79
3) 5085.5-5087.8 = 22.56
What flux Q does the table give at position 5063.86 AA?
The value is 24.53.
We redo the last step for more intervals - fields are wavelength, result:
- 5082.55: 19.79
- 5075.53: 22.68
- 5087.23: 25.87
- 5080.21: 21.72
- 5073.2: 23.61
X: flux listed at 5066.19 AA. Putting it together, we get 24.95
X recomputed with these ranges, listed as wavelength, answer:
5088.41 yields 21.41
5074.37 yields 21.83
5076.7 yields 22.08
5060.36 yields 24.97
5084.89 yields 22.3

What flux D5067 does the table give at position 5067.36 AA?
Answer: 23.77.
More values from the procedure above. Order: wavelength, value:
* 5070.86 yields 20.9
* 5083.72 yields 22.09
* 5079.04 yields 24.11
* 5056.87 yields 25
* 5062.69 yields 25.58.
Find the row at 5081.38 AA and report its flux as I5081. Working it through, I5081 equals 21.82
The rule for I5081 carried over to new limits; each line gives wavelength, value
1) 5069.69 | 24.93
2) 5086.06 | 22.56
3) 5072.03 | 24.5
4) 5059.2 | 27.76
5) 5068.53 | 25.01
